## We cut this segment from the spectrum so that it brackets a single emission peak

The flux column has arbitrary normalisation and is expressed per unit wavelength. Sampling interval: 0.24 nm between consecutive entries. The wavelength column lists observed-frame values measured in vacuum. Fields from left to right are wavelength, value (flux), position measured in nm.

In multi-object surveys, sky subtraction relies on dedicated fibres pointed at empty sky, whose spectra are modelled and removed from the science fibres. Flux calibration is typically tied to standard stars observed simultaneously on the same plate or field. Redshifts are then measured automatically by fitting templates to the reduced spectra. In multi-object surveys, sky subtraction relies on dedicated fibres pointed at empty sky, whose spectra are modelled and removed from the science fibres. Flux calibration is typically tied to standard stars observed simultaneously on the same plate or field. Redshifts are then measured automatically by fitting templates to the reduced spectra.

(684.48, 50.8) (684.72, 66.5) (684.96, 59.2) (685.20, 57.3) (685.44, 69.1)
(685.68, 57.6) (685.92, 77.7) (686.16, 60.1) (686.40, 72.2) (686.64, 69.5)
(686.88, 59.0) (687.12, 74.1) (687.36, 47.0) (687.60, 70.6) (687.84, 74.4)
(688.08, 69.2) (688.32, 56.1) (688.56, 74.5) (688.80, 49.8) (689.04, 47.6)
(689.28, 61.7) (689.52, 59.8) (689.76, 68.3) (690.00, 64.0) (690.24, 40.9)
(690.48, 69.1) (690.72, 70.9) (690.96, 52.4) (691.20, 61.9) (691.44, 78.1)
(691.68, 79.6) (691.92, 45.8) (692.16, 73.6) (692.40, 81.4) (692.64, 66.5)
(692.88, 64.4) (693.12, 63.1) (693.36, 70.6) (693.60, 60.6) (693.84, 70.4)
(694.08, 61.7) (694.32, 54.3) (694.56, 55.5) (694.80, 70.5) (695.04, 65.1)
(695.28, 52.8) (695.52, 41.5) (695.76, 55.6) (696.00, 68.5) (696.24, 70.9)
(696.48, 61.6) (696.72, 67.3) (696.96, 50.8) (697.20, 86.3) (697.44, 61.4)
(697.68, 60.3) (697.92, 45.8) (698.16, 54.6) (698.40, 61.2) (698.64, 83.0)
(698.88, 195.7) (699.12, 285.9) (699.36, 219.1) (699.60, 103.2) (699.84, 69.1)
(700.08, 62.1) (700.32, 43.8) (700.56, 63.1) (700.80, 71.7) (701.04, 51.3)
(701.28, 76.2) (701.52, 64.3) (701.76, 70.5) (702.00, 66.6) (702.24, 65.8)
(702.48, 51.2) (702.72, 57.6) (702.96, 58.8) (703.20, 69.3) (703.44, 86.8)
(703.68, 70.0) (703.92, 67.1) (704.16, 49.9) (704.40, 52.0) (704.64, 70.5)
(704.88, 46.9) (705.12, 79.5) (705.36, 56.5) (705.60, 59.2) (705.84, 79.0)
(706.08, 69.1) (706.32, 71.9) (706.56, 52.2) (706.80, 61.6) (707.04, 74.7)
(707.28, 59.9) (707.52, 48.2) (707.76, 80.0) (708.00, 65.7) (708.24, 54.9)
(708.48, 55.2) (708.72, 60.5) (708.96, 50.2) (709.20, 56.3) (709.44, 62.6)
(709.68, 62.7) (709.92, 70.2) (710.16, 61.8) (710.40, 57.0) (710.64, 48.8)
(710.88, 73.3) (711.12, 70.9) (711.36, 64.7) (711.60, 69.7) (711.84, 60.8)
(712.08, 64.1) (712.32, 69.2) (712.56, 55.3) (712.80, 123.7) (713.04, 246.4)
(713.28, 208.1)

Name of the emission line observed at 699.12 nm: H-beta 4861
